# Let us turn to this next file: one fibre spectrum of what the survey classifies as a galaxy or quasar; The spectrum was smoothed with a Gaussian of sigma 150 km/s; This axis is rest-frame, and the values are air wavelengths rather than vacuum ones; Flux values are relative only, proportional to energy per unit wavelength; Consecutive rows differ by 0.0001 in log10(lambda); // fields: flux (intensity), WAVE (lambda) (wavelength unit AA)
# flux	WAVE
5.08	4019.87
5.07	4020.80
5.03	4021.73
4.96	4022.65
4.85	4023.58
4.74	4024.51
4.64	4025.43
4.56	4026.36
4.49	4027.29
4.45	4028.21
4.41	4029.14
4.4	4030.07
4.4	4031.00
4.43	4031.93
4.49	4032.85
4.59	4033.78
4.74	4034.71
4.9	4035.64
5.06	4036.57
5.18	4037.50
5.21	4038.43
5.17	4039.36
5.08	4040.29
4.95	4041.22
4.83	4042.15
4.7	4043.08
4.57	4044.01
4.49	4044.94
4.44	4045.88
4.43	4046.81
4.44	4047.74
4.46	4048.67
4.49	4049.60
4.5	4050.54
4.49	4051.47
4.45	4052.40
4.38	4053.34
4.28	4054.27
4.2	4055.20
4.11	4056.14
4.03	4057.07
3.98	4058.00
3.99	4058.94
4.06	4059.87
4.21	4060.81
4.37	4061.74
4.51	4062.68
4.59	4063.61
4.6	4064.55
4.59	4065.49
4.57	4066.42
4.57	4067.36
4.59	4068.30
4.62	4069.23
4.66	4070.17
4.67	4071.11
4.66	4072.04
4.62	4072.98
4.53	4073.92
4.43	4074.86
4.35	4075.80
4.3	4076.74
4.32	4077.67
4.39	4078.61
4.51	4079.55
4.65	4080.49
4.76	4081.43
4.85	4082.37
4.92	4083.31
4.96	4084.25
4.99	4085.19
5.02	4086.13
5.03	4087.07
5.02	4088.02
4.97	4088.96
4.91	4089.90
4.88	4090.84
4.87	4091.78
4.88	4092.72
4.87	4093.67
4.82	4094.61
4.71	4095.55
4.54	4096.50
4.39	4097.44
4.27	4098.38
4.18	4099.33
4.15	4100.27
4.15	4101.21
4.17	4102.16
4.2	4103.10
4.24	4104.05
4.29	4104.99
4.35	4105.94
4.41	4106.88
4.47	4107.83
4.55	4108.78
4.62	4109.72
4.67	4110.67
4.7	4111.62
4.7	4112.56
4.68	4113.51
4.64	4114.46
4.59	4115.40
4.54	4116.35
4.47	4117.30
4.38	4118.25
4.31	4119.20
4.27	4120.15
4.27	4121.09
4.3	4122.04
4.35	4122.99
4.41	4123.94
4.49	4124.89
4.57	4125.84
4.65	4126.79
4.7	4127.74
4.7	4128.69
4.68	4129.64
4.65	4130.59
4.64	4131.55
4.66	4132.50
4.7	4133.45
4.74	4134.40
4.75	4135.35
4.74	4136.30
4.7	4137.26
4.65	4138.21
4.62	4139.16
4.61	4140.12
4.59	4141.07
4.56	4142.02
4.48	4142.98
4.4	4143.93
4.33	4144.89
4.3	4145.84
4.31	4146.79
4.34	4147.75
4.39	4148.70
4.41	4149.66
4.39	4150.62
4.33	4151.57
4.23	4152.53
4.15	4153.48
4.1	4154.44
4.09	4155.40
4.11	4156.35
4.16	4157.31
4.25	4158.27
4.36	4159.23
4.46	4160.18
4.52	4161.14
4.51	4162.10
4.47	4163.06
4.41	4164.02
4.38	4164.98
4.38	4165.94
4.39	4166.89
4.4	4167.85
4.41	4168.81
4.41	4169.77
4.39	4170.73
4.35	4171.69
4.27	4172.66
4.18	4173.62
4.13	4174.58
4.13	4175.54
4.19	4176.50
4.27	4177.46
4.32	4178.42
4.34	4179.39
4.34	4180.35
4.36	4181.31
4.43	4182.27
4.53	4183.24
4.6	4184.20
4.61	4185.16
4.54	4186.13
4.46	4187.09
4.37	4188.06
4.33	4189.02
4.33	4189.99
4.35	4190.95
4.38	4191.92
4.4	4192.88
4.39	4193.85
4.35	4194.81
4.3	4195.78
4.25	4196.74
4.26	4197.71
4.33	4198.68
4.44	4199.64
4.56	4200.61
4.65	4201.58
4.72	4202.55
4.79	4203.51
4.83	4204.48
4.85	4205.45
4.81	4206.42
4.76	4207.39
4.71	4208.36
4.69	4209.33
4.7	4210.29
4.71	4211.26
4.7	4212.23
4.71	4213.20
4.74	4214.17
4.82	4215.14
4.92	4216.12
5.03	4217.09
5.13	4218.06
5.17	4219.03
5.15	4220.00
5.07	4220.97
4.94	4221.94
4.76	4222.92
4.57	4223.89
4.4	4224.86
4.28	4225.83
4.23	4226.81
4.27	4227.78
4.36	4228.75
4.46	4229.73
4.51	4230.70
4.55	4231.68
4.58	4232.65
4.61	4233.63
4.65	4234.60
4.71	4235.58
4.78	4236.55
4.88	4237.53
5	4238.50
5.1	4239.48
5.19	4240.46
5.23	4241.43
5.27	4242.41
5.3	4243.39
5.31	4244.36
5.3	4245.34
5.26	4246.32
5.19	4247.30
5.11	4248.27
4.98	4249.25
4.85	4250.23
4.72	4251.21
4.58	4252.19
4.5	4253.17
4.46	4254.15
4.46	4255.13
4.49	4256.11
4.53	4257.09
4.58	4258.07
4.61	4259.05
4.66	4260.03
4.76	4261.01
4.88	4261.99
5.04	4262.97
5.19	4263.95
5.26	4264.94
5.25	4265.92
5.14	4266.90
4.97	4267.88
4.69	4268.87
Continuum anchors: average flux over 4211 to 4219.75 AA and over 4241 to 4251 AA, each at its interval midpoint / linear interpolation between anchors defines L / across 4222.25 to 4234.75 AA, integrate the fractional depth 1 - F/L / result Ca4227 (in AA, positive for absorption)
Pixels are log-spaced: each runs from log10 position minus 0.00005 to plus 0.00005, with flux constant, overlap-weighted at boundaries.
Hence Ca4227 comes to 1.3 AA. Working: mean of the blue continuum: 4.89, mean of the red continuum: 5.17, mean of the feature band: 4.48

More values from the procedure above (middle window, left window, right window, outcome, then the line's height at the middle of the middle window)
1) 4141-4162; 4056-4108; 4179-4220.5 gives 1.13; 4.58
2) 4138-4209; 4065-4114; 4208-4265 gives 4.58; 4.72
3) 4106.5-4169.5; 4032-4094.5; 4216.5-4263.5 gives 3.02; 4.7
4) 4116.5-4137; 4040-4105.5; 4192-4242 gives 0.21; 4.59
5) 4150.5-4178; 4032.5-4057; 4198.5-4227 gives 2.40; 4.71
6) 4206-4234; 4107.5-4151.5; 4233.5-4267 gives 0.66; 4.82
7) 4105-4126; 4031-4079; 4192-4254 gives 0.59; 4.61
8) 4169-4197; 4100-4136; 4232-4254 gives 2.22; 4.73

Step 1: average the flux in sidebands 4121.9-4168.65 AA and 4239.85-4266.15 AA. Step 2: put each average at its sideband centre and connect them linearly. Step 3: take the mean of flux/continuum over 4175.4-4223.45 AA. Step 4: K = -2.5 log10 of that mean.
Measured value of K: 0.02 mag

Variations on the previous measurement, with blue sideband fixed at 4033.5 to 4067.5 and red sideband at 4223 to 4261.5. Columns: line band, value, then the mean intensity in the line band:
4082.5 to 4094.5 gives -0.08 mag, 4.94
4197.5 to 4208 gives 0.01 mag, 4.65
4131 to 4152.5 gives 0.03 mag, 4.52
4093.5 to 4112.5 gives 0.04 mag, 4.44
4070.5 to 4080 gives 0.02 mag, 4.48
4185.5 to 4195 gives 0.07 mag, 4.39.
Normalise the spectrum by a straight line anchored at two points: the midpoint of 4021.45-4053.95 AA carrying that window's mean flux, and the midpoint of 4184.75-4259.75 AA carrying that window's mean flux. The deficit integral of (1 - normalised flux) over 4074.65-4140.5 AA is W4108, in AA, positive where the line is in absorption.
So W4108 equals 1.3 AA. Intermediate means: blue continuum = 4.66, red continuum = 4.7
